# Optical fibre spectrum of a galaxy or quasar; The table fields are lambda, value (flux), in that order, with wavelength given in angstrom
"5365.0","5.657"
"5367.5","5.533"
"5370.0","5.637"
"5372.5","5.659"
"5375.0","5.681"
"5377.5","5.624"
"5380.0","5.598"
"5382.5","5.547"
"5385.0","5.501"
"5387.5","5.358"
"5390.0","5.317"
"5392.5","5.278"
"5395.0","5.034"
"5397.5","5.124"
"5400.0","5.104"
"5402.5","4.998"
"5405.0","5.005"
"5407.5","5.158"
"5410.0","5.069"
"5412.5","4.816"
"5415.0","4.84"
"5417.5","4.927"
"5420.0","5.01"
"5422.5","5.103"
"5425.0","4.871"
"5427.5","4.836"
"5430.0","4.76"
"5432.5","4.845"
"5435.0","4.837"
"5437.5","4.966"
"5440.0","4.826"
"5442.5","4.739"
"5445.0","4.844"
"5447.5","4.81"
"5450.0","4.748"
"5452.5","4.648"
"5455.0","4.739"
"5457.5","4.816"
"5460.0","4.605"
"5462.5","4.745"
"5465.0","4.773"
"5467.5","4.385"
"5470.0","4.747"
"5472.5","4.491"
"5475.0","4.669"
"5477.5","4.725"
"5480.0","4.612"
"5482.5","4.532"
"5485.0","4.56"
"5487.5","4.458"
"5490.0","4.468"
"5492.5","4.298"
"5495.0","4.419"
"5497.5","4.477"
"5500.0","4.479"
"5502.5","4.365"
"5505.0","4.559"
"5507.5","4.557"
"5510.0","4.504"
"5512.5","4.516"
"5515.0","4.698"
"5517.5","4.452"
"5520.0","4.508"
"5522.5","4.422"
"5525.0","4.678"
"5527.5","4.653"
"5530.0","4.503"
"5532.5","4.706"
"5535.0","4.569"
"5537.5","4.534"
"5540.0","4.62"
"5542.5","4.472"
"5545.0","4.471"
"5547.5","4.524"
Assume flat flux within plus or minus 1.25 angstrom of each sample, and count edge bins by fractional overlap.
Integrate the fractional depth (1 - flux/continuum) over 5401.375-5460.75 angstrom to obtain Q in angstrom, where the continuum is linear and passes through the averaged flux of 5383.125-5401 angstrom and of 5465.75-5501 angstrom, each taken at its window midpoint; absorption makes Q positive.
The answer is 0.9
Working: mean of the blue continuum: 5.26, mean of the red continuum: 4.53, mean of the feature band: 4.87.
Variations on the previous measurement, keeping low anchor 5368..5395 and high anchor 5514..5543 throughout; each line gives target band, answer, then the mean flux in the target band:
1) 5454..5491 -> 2.3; 4.62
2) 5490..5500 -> 0.8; 4.42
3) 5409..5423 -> 0.9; 4.95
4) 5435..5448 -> 0.7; 4.84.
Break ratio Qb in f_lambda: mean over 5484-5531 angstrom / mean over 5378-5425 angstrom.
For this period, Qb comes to 0.87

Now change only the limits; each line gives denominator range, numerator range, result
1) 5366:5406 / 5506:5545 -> 0.85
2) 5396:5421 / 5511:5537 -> 0.91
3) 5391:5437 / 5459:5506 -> 0.91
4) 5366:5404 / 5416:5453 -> 0.90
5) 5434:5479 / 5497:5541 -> 0.96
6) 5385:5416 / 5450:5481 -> 0.91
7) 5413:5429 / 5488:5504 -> 0.90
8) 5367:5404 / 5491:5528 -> 0.83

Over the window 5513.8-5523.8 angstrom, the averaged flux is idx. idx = 4.52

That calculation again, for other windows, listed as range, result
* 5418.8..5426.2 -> 5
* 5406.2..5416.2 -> 4.97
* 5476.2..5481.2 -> 4.67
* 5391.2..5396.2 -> 5.16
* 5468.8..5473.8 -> 4.62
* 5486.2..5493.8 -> 4.41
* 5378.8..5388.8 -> 5.5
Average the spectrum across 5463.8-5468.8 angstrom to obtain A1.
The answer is 4.58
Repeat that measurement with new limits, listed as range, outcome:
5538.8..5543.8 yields 4.54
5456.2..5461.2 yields 4.71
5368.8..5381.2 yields 5.64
